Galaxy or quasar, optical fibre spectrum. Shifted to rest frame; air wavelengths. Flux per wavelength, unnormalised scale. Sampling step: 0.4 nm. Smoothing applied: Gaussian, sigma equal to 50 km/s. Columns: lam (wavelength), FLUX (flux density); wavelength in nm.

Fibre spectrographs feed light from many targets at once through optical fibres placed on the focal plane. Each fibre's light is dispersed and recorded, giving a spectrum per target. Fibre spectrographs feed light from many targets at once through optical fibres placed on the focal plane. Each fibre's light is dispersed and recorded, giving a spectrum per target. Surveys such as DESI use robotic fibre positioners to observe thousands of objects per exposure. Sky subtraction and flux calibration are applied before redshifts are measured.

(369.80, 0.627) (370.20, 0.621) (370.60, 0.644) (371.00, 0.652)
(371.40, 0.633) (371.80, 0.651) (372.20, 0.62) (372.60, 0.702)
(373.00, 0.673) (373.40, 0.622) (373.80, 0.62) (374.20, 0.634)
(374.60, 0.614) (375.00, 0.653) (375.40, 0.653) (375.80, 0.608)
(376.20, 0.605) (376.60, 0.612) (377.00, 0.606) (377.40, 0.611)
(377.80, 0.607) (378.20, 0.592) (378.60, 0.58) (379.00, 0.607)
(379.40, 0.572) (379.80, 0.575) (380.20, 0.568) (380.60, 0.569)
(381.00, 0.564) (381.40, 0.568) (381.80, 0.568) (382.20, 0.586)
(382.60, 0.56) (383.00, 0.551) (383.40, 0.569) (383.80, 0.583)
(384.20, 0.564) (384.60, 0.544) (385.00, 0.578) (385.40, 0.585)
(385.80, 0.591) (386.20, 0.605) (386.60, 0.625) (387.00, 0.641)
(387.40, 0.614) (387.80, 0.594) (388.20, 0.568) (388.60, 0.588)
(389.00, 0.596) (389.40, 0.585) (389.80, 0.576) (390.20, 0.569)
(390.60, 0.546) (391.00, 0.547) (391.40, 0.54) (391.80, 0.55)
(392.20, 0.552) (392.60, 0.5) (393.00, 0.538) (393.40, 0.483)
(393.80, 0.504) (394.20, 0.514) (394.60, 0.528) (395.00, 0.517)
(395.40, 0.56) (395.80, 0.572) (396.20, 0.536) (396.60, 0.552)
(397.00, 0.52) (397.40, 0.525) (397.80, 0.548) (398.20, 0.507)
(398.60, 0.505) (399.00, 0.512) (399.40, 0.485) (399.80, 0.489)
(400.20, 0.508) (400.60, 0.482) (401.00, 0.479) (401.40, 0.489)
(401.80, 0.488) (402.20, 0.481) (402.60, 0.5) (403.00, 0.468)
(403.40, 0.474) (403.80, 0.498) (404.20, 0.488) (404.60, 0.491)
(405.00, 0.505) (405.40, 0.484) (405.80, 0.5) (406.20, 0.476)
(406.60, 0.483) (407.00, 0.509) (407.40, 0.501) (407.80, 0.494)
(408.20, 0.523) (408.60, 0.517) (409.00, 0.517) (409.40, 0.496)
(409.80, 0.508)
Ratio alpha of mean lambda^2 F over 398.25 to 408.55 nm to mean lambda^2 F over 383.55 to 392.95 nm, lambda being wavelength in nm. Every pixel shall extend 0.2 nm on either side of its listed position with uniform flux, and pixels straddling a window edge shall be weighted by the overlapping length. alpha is 0.93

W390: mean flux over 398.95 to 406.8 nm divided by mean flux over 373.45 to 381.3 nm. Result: 0.81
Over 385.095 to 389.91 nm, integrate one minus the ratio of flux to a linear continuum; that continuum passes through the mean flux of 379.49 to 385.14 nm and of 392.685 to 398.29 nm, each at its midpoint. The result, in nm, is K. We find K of -0.39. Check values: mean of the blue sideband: 0.568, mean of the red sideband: 0.529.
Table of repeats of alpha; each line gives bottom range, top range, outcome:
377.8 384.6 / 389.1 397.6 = 1.00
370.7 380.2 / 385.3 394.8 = 0.98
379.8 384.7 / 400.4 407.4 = 0.96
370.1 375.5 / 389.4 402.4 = 0.92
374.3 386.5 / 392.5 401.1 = 0.96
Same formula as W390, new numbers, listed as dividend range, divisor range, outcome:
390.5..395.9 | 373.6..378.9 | 0.86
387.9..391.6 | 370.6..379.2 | 0.91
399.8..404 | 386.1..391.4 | 0.83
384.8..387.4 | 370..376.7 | 0.95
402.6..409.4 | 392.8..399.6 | 0.95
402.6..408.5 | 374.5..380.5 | 0.82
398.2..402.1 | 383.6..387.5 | 0.83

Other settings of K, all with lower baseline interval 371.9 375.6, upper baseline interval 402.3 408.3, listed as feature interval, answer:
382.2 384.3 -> 0.11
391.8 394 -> 0.13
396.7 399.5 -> 0.05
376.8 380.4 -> 0.17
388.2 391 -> -0.03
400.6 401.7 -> 0.06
